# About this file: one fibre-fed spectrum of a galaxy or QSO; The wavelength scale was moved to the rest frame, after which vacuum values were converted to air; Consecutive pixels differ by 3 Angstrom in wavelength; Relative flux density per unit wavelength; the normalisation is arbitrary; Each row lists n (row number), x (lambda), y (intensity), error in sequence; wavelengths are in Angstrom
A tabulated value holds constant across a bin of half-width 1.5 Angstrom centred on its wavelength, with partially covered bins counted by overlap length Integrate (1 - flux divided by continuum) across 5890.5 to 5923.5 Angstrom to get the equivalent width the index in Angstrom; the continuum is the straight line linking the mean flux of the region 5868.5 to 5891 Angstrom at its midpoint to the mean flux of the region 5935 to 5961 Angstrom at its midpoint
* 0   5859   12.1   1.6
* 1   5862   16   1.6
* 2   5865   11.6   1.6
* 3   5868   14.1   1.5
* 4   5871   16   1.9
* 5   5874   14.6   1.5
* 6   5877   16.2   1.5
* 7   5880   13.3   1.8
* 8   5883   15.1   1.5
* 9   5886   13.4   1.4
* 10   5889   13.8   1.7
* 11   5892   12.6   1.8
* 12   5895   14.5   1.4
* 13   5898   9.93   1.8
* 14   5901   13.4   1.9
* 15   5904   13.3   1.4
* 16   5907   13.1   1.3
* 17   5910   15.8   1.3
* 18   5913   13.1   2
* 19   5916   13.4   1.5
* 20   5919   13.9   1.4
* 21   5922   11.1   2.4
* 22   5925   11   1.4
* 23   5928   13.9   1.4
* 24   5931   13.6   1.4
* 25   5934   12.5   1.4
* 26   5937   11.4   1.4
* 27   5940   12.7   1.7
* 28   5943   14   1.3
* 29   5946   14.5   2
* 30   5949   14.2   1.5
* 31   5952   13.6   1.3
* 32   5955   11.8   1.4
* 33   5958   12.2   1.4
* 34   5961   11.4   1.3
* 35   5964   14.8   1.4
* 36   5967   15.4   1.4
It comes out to 1.9 Angstrom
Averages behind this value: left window 14.6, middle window 13.1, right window 12.9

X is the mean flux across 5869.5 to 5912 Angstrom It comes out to 13.9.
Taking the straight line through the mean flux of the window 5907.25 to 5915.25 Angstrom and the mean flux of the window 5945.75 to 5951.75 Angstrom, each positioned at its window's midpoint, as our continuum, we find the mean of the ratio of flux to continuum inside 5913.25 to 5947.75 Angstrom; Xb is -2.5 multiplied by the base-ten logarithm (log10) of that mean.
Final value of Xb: 0.10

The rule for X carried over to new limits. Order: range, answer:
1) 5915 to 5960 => 12.9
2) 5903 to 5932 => 13.2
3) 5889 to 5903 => 12.8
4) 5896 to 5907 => 12.4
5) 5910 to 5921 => 13.7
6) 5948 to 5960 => 12.8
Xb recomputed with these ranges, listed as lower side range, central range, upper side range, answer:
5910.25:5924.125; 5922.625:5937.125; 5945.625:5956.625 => 0.06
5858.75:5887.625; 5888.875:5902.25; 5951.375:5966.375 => 0.10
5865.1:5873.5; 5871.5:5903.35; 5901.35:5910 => 0.02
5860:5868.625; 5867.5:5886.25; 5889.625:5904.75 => -0.11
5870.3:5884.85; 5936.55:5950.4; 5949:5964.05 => -0.04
